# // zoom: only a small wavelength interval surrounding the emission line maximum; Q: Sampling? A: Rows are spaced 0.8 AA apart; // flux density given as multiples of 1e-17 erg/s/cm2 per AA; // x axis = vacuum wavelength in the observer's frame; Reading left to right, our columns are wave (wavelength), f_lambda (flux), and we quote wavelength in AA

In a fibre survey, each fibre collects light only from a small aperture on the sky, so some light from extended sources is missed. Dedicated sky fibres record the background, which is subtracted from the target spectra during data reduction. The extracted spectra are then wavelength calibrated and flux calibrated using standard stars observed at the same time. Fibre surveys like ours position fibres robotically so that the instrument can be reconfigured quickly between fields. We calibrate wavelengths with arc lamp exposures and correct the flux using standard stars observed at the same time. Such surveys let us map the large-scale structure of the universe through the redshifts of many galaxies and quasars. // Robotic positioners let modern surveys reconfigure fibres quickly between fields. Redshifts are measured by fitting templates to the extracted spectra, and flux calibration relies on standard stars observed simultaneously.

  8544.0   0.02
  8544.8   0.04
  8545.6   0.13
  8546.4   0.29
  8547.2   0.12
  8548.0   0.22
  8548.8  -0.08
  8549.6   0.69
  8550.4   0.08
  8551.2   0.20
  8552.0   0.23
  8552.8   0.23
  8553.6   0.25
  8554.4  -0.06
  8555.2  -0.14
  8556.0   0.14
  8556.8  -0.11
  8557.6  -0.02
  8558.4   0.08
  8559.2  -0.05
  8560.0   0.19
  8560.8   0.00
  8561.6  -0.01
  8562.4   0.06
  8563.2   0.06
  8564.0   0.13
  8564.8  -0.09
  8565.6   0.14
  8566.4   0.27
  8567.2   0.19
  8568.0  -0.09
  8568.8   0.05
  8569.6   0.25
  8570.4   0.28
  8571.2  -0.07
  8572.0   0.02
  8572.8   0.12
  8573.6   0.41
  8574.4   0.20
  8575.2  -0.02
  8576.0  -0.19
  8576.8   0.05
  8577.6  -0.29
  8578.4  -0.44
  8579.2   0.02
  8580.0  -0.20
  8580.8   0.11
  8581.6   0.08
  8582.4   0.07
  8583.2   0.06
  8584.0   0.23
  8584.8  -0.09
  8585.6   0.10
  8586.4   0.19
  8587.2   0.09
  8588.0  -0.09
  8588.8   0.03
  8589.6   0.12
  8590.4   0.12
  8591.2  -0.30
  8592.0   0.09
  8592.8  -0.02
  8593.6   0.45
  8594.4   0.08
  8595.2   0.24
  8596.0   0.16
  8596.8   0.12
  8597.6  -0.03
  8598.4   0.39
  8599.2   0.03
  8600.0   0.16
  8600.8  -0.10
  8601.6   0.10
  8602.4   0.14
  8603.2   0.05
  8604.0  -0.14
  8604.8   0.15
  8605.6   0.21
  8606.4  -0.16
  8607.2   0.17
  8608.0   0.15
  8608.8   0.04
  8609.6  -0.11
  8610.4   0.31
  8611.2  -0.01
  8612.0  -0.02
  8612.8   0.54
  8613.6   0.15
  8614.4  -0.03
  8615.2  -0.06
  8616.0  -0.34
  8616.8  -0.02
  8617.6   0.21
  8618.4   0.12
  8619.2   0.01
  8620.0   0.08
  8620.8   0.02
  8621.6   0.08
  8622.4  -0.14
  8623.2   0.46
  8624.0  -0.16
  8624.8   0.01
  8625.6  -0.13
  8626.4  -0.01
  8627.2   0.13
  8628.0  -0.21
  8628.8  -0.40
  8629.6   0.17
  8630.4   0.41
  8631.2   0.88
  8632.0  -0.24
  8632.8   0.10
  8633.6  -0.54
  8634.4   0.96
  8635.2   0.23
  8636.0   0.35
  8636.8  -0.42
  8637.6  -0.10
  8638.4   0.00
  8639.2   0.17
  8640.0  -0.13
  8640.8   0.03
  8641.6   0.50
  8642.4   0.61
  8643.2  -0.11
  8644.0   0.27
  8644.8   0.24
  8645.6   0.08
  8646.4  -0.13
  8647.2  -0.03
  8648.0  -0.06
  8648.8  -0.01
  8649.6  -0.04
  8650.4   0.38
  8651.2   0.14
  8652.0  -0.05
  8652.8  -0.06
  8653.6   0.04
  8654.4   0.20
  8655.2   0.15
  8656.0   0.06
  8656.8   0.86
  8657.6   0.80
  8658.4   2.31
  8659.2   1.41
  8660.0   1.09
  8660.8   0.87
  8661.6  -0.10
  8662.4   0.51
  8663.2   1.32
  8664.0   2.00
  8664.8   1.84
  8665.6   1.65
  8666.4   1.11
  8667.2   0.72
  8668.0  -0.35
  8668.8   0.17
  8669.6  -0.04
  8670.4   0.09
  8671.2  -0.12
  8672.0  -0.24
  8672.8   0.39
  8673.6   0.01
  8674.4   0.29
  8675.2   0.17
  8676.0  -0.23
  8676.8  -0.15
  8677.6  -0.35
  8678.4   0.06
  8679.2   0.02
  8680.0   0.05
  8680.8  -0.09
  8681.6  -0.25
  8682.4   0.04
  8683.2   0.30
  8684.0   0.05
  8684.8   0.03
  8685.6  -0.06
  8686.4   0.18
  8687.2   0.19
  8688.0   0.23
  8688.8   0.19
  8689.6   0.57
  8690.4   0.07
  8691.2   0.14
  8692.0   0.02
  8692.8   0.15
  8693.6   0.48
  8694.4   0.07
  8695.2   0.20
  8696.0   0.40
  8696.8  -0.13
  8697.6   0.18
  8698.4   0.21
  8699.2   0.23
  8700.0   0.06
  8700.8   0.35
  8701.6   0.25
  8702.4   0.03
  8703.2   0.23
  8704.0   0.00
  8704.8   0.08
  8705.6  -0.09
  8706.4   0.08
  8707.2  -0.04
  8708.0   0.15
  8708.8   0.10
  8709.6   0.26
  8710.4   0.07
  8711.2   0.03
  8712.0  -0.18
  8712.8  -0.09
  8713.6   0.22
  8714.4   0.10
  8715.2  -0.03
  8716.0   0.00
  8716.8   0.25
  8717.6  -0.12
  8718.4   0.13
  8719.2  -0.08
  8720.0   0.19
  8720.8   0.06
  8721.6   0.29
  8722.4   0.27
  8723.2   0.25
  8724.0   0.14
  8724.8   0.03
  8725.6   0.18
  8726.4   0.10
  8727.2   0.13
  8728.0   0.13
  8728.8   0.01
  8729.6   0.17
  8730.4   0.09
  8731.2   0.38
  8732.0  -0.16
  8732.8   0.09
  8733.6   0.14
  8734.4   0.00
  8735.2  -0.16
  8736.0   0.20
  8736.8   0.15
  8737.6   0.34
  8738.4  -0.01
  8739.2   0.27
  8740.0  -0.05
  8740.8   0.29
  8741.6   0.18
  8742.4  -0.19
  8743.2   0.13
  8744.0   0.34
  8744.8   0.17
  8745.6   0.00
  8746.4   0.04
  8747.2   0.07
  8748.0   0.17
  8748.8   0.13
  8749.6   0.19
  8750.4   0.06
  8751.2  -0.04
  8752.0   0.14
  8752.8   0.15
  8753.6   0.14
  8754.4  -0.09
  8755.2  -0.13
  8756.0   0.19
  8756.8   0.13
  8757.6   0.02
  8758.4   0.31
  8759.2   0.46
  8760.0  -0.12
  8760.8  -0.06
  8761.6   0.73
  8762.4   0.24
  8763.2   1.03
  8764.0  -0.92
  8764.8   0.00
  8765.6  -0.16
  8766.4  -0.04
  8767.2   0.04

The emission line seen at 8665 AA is H-alpha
